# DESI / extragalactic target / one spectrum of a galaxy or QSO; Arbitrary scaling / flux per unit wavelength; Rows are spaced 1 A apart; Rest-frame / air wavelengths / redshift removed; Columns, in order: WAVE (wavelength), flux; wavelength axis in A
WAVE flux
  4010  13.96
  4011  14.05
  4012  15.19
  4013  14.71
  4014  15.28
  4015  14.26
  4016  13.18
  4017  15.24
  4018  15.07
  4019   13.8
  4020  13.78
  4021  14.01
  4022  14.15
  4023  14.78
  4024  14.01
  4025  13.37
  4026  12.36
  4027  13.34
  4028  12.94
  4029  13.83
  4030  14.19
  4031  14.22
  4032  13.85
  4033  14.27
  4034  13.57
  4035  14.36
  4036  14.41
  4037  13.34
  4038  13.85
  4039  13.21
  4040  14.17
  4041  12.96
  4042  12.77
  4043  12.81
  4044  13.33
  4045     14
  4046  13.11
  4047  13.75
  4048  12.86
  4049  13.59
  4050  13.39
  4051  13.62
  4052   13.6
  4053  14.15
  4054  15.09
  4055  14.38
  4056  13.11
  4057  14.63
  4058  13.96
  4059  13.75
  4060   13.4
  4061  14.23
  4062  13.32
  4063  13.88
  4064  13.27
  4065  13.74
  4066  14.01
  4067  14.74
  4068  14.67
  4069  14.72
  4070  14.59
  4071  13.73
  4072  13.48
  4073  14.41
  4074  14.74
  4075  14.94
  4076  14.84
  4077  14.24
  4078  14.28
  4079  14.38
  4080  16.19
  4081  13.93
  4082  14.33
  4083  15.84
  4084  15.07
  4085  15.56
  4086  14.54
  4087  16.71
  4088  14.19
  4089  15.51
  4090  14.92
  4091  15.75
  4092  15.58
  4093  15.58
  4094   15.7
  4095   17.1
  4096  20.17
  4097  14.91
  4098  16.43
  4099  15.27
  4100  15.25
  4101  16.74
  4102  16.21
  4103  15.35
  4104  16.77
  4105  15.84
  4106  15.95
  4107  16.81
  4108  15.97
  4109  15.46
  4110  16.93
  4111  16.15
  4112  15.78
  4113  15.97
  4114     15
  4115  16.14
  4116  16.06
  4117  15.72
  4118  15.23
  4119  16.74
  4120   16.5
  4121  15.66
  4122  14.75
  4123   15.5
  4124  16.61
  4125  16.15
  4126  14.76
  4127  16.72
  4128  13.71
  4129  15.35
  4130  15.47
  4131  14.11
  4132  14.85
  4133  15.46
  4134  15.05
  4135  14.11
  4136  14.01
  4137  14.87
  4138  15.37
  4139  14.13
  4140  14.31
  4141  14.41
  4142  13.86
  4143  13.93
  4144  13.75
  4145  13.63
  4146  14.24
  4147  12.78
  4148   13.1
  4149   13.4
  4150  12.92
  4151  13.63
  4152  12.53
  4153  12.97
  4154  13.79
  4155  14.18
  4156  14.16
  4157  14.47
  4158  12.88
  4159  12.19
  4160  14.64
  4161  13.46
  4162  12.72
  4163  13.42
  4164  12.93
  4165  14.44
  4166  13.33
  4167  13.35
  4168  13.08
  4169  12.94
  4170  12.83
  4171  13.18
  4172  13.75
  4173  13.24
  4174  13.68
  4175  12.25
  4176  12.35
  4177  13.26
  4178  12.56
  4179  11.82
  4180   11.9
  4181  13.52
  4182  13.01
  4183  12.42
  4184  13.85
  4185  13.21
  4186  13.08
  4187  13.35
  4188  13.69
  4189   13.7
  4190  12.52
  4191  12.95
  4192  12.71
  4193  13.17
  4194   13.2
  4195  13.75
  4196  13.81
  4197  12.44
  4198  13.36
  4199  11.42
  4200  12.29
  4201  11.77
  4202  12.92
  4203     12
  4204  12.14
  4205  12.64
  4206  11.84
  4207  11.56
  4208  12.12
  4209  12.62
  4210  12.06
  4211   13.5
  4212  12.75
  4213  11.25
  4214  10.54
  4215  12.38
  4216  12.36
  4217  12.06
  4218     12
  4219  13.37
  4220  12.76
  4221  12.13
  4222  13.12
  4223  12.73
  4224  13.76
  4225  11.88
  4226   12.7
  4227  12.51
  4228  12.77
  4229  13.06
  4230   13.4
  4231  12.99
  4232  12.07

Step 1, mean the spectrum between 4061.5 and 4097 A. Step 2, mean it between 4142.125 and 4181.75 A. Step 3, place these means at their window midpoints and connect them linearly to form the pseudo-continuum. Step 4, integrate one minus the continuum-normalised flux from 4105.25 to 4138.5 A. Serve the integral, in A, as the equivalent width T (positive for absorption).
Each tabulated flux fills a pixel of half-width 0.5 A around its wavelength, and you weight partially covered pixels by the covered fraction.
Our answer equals -3.5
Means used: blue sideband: 14.9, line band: 15.5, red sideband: 13.3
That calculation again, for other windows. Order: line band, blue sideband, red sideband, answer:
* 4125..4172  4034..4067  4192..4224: -3.6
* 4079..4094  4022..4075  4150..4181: -1.8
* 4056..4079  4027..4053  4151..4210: -1.1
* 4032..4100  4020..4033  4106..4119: 1.7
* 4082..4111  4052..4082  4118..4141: -2.4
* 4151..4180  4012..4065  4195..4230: -0.9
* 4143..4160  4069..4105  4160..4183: 0.2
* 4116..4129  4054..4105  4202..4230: -1.4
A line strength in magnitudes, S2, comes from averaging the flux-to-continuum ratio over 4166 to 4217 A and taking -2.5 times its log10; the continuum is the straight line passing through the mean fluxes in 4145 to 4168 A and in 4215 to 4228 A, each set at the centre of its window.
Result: 0.02 mag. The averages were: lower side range 13.4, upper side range 12.6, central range 12.7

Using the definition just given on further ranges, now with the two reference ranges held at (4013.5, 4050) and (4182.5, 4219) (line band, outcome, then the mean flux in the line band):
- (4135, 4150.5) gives -0.07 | 13.9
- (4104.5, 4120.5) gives -0.21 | 16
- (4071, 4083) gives -0.08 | 14.5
